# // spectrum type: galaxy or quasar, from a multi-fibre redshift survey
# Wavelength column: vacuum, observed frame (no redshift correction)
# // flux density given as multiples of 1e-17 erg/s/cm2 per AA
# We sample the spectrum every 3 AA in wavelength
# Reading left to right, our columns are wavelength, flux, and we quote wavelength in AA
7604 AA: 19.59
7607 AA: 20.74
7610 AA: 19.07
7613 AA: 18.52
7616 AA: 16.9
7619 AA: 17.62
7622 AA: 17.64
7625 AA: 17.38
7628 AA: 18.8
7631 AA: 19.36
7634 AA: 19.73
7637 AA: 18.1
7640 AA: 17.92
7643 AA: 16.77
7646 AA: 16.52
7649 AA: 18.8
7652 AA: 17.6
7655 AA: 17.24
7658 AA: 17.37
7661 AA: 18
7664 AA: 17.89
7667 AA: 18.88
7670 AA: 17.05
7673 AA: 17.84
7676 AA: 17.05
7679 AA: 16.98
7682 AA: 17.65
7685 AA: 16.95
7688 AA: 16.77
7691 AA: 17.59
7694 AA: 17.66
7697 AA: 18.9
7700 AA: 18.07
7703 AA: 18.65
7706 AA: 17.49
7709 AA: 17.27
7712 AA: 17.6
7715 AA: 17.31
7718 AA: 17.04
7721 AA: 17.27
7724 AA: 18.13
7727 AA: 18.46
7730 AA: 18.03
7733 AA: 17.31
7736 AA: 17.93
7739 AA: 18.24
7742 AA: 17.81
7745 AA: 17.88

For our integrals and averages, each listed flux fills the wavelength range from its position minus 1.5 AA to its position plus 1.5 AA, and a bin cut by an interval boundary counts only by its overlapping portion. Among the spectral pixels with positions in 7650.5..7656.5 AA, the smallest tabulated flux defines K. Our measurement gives 17.24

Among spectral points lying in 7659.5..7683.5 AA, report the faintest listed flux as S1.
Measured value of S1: 16.98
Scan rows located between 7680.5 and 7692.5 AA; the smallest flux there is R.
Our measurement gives 16.77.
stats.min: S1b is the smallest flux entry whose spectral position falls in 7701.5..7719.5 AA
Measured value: 17.04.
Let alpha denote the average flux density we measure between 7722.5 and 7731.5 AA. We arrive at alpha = 18.2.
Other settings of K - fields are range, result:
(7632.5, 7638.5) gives 18.1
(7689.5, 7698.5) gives 17.59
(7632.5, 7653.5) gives 16.52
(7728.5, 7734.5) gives 17.31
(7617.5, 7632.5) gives 17.38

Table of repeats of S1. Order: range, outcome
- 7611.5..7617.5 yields 16.9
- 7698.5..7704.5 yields 18.07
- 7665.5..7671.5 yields 17.05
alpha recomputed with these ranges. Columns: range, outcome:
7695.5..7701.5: 18.5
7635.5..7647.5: 17.3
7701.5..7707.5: 18.1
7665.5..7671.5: 18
